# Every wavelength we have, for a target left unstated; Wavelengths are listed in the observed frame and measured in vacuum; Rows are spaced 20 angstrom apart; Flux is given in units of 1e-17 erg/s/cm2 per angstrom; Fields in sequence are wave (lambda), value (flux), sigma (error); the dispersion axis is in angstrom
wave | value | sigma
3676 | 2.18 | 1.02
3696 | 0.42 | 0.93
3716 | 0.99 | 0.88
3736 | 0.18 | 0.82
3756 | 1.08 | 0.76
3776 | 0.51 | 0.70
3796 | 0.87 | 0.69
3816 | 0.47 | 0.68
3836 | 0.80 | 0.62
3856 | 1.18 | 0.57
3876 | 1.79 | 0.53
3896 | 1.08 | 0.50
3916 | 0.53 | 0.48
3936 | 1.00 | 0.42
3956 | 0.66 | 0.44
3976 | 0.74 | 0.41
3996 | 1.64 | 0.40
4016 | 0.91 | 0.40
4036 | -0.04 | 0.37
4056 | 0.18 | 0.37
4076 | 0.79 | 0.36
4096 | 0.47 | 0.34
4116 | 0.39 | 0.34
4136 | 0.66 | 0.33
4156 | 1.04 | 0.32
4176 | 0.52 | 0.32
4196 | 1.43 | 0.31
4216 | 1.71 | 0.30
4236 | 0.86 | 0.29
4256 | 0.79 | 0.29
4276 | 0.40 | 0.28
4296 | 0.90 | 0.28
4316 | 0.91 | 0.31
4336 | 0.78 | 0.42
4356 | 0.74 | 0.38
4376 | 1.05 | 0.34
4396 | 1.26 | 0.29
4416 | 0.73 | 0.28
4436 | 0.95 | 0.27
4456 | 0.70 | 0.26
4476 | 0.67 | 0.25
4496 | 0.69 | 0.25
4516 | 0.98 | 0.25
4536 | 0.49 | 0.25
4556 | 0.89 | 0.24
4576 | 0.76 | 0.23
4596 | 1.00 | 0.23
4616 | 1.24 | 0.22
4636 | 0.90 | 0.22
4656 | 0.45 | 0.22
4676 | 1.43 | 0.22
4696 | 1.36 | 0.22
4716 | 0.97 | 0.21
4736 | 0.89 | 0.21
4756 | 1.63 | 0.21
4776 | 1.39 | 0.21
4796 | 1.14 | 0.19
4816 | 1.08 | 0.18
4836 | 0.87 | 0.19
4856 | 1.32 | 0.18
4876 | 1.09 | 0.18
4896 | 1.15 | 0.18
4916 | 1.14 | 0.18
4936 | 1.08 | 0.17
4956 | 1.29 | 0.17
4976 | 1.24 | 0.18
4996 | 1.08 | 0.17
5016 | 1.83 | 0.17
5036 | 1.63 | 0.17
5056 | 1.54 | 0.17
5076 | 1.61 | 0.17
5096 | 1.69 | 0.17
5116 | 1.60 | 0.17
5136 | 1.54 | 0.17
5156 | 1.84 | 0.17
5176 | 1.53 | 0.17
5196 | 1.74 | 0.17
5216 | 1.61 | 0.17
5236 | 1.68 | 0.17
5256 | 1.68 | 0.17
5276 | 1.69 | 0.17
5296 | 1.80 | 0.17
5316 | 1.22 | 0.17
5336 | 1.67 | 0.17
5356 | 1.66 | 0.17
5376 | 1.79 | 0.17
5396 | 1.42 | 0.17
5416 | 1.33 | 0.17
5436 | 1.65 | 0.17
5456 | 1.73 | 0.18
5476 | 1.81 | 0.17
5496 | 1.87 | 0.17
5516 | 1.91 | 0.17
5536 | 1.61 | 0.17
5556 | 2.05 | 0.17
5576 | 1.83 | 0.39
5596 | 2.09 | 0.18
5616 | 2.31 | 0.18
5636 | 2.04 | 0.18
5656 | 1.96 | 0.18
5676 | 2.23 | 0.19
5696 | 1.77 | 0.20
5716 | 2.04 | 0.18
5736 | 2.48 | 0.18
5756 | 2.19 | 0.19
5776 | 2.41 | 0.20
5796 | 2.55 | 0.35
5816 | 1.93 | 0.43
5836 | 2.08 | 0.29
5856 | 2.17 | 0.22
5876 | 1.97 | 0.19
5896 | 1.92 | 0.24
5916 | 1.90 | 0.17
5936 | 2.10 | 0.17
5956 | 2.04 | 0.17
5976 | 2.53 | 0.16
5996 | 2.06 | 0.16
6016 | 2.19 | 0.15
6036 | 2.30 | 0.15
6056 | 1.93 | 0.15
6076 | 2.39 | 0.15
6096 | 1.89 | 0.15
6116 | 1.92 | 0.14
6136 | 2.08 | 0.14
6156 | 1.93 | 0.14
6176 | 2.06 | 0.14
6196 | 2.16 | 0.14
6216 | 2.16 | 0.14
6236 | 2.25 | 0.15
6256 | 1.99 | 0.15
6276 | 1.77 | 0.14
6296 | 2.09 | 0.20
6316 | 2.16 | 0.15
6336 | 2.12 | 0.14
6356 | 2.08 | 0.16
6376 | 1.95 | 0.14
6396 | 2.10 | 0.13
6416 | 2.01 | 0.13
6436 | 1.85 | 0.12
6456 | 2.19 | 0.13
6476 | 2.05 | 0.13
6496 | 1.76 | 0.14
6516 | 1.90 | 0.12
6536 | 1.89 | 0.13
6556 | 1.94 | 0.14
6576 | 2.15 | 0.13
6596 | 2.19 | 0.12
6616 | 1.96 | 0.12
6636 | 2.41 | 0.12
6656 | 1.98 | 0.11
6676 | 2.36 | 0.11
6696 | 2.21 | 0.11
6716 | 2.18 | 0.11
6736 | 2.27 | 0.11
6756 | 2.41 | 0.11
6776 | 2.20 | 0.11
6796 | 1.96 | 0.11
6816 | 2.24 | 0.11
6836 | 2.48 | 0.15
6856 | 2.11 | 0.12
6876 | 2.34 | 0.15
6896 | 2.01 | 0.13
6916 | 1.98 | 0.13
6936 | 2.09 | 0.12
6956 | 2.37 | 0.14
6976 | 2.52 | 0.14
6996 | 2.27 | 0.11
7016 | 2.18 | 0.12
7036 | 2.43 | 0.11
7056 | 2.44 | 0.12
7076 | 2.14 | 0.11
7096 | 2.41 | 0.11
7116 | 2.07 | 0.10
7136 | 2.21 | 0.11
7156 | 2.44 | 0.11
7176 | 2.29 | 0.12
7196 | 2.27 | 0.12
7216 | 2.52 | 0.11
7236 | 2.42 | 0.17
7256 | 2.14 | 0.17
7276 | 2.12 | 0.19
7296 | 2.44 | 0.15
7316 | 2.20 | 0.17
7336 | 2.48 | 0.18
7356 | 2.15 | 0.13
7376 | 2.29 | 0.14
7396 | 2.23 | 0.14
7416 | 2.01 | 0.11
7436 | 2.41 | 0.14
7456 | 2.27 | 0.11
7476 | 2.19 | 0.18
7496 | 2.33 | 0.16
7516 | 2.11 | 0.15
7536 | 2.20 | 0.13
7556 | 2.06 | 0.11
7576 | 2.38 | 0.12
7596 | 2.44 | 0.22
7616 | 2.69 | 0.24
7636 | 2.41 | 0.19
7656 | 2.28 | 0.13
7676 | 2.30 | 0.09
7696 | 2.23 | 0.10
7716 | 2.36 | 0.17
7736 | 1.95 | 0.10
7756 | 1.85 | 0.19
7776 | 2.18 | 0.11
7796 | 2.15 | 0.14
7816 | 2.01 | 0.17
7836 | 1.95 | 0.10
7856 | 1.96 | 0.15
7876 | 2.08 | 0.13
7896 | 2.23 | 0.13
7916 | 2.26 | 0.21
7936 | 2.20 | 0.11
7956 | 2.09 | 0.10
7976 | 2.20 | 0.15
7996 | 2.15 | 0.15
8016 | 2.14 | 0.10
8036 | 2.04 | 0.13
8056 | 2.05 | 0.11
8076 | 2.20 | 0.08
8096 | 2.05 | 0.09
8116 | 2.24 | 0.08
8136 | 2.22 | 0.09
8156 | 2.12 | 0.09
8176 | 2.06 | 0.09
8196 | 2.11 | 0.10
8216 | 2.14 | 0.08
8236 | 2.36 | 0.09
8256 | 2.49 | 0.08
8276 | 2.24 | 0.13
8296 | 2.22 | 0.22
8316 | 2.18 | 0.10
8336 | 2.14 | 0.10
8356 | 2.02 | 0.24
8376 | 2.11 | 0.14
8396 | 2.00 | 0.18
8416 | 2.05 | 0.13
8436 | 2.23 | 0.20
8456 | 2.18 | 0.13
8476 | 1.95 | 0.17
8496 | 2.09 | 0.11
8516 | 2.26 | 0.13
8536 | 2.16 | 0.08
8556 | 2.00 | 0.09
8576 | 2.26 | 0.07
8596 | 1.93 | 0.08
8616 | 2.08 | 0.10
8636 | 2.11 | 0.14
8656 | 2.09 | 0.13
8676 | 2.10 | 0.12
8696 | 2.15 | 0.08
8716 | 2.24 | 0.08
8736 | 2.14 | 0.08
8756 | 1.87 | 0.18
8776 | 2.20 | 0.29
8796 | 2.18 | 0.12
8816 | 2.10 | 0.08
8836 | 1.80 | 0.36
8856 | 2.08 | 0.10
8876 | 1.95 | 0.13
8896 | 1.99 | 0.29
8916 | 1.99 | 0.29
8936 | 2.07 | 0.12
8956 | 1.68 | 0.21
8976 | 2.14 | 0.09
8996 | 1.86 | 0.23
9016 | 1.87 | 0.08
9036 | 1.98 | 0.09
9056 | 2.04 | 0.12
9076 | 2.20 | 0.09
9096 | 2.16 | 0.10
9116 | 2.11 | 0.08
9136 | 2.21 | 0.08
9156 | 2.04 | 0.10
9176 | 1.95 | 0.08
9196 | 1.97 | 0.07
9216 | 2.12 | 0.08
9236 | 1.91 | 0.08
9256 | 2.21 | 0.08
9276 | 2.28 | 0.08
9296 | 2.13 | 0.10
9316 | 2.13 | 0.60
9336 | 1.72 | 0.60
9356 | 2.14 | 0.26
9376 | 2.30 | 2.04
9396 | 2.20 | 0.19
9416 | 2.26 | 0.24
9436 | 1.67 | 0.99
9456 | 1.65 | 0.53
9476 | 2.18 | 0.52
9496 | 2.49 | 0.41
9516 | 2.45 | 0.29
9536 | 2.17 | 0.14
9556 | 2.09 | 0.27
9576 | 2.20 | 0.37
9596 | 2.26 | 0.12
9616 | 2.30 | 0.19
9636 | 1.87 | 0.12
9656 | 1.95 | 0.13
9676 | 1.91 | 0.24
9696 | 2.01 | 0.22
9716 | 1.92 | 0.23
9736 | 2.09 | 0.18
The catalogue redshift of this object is 0.26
